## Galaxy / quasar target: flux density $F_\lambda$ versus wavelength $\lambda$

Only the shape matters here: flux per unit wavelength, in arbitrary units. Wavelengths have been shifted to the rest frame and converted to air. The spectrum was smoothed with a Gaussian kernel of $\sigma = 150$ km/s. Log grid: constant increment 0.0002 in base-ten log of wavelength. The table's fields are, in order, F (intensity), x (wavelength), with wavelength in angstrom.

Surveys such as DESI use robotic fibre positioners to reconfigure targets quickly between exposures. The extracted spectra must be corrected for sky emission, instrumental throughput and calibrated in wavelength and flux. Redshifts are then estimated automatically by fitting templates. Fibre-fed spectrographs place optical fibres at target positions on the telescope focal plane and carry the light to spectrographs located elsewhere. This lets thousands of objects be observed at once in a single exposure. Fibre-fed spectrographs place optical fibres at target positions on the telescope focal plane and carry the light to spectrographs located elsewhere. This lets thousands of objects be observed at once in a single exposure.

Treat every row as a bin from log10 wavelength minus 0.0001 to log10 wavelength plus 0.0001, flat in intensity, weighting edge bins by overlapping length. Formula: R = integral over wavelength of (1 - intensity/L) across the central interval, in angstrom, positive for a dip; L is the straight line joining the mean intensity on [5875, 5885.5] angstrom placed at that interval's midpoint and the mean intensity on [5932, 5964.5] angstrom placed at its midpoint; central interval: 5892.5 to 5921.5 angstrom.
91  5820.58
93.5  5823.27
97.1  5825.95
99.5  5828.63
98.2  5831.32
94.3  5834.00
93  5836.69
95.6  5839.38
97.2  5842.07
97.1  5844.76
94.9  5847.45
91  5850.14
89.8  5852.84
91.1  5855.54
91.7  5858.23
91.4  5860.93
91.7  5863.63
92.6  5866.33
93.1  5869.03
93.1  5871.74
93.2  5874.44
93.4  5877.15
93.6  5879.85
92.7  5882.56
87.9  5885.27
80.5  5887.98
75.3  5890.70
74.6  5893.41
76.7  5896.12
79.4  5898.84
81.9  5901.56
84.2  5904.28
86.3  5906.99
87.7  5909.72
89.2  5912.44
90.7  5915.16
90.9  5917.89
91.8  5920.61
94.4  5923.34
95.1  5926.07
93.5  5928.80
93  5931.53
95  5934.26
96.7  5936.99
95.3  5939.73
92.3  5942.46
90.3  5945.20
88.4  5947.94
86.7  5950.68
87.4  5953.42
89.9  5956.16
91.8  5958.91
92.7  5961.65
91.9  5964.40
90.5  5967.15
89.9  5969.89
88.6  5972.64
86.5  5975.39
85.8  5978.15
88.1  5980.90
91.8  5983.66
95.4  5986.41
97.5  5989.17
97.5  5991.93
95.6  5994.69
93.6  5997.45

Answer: 2.3 angstrom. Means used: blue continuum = 92.4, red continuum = 91.6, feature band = 84.9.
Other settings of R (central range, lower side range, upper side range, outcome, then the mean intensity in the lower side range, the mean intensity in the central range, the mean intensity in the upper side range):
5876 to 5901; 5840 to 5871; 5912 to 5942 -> 2.5 angstrom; 92.9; 83.6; 93.4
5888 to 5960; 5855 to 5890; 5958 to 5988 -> 1.9 angstrom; 90.9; 88.2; 90.3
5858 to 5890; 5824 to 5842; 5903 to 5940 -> 1.1 angstrom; 96.3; 90.9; 91.6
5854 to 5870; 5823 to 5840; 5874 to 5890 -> 0.0 angstrom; 96.1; 91.9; 89.4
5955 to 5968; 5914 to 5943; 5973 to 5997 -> 0.2 angstrom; 93.6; 91.4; 92.2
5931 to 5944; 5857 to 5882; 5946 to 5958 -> -0.8 angstrom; 92.7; 94.5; 88.3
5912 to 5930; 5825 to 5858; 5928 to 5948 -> 0.2 angstrom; 94.8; 92.4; 93.4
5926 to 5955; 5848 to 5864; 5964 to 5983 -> -0.8 angstrom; 91.3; 92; 88.7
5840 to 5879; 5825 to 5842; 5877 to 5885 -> 0.5 angstrom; 96.3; 93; 92.5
